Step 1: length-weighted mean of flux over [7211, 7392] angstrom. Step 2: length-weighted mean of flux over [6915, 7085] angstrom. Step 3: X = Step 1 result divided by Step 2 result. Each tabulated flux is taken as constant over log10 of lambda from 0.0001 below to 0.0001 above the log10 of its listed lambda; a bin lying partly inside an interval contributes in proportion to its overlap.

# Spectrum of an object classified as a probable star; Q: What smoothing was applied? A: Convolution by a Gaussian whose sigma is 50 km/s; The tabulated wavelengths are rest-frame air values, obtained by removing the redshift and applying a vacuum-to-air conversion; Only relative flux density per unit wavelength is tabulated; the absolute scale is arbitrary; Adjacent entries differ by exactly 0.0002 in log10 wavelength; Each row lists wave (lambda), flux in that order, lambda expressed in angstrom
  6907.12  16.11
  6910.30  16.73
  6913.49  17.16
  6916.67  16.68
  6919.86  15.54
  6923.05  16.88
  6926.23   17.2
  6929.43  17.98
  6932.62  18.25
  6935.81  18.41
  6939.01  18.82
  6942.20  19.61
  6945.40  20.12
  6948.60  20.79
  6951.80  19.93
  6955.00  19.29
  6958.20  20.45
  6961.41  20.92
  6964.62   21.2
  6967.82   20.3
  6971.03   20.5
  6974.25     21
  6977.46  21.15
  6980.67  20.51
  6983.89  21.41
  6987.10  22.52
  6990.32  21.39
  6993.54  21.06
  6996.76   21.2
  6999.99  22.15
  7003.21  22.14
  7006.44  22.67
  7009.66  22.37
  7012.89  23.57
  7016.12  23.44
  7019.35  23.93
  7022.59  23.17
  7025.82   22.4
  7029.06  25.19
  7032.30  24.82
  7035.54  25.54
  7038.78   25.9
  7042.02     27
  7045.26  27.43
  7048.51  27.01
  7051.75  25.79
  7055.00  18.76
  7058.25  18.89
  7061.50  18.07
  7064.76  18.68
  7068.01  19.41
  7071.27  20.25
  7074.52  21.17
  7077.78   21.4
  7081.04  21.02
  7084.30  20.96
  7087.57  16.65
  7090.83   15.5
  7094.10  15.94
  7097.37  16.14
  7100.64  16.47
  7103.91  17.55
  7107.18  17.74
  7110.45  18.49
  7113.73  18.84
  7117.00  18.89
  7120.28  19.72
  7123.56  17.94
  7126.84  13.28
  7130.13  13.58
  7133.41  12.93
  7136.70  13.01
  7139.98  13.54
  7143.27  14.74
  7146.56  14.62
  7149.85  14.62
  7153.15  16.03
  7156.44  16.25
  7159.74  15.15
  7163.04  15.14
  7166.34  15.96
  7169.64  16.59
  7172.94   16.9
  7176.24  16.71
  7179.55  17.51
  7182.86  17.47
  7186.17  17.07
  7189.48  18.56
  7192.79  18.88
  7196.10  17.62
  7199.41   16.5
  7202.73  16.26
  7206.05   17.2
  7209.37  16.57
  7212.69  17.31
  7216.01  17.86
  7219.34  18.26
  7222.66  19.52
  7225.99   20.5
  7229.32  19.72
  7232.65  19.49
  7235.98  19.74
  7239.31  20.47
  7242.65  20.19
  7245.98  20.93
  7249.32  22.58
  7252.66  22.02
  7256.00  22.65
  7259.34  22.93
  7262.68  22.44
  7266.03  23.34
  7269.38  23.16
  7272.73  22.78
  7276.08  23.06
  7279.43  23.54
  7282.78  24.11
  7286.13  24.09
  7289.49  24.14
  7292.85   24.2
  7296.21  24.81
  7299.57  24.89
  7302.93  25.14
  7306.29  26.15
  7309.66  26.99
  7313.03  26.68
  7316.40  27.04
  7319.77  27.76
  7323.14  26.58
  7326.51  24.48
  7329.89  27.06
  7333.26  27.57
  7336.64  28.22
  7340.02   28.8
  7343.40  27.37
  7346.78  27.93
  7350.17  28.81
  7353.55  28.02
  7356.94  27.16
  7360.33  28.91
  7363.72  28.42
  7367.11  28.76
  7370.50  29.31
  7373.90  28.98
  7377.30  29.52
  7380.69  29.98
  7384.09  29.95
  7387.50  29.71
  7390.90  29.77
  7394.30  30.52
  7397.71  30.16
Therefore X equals 1.2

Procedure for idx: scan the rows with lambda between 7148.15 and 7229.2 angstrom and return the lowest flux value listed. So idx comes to 14.62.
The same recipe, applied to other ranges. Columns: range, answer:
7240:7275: 20.19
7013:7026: 22.4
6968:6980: 20.5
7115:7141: 12.93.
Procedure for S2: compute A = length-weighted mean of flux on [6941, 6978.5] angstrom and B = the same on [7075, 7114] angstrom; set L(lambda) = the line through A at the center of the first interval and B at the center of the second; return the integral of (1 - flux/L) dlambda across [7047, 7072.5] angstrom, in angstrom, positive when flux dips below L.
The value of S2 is -2.87 angstrom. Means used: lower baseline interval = 20.4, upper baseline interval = 18.1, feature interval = 20.8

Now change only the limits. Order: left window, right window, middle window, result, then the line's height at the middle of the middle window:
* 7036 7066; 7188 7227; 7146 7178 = 5.9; 19.4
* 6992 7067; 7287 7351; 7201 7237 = 9.9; 25.3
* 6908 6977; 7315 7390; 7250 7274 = 3.1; 26.2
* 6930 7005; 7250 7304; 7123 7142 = 7.1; 22.1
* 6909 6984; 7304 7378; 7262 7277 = 1.8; 26.2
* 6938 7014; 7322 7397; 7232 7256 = 4.8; 26.2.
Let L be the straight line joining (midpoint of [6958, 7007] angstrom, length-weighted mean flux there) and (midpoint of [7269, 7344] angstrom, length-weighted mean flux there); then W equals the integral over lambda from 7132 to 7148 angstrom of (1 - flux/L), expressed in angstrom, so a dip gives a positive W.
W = 6.6 angstrom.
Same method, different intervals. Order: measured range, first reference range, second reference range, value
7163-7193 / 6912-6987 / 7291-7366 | 8.59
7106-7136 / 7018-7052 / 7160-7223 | 6.01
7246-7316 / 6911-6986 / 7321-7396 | 7.24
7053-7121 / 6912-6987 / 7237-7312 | 7.90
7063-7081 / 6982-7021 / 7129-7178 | -1.24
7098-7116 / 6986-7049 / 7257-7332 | 4.71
